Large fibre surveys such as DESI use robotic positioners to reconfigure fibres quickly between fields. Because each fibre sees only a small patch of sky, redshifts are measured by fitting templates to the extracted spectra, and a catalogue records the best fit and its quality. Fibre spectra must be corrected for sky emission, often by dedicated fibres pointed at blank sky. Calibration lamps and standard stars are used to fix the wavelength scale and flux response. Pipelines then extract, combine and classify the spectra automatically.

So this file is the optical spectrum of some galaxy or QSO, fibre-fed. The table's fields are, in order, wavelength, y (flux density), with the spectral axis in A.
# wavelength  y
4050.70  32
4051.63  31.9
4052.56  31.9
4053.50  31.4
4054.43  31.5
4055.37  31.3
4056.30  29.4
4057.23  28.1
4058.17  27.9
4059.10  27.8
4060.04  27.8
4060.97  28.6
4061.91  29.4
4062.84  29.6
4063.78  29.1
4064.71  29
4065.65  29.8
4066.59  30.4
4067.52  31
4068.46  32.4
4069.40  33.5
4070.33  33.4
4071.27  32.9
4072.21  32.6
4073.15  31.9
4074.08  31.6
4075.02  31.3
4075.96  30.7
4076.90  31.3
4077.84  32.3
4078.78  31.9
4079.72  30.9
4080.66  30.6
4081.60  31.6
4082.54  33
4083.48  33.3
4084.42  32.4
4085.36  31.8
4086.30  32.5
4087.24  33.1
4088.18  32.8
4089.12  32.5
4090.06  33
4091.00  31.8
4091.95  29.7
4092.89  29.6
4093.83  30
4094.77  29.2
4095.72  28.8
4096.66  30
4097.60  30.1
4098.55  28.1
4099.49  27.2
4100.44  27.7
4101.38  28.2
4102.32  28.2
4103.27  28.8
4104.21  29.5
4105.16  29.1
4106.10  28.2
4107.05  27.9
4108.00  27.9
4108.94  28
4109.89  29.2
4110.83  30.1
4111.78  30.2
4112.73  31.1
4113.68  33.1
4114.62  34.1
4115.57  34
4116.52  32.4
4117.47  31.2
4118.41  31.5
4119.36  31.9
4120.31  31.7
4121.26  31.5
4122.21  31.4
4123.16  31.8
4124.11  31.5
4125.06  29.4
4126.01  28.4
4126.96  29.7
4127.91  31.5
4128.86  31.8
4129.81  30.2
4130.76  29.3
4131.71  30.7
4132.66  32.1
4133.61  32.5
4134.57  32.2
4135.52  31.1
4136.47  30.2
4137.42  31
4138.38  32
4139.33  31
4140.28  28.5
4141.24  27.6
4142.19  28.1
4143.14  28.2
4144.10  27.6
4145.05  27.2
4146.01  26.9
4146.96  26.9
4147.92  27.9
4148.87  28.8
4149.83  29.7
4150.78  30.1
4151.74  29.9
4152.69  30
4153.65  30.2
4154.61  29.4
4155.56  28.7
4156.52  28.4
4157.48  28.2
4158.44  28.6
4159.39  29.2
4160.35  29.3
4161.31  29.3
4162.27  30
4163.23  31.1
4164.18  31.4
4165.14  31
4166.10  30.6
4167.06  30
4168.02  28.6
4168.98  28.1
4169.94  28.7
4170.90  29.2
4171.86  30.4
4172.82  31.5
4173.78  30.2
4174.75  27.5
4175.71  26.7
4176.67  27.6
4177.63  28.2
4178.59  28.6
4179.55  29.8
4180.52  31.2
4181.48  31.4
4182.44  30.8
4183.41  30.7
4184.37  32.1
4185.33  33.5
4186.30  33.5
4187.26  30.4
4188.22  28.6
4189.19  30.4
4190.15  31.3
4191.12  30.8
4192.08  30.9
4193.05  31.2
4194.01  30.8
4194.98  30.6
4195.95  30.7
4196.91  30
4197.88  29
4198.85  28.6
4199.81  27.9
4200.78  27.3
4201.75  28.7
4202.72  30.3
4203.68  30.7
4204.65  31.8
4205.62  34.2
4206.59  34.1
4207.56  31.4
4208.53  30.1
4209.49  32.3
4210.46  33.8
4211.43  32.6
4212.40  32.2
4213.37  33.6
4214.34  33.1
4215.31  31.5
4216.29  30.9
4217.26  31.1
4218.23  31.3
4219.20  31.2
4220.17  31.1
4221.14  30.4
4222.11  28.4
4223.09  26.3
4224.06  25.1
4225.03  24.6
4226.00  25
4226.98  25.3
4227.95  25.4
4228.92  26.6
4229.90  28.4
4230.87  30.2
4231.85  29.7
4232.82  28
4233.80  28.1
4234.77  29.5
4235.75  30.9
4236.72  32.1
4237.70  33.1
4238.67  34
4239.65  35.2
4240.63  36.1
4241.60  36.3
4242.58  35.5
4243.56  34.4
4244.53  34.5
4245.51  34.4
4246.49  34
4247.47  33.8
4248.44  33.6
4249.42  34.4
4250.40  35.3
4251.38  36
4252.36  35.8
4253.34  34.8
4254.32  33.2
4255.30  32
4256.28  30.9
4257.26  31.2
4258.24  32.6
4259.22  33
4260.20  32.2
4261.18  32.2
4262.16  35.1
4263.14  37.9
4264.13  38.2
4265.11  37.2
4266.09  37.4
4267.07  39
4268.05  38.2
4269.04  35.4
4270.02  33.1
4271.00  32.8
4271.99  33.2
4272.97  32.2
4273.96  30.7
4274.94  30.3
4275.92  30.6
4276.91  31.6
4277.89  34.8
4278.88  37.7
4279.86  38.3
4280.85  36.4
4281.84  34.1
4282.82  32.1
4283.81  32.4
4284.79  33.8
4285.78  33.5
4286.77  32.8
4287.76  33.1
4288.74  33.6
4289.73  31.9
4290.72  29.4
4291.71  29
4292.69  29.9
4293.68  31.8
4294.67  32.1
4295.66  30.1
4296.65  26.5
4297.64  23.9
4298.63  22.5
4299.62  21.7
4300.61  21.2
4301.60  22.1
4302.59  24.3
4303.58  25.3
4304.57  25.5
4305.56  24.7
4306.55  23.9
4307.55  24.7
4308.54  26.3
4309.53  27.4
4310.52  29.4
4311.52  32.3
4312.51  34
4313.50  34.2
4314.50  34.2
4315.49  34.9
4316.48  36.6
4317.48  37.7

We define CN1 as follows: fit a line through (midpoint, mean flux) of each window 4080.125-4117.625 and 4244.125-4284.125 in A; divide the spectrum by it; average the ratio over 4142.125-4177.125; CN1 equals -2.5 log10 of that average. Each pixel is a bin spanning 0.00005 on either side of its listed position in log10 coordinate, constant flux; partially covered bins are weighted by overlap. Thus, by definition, 0.10 mag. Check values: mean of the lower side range 30.5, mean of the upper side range 34.2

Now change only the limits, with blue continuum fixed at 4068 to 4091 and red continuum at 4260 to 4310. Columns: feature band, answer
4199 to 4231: 0.06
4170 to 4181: 0.09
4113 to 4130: 0.02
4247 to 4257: -0.09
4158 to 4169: 0.07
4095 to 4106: 0.12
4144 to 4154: 0.11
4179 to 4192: 0.02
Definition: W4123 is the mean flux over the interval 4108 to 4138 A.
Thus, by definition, 31.1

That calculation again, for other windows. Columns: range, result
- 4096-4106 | 28.7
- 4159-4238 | 30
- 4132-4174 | 29.6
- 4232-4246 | 32.9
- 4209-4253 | 31.5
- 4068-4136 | 30.9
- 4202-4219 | 32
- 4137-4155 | 29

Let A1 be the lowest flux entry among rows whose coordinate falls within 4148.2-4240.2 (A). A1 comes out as 24.6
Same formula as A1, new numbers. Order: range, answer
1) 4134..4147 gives 26.9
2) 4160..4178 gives 26.7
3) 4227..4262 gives 25.4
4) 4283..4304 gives 21.2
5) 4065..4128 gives 27.2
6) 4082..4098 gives 28.8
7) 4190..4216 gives 27.3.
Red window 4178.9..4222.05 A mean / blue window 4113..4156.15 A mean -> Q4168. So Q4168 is 1.02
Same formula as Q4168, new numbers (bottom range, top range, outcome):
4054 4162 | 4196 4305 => 1.04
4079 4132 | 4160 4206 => 0.98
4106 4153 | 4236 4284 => 1.13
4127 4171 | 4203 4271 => 1.09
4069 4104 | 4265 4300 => 1.04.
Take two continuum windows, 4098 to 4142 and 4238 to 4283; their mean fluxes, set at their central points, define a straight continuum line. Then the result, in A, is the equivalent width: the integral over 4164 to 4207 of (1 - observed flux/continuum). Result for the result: 2.7 A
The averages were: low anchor 30.3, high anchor 34.4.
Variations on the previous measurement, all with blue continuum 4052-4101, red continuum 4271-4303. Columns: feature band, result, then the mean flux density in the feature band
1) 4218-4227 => 0.8 A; 27.9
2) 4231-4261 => -2.4 A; 33.1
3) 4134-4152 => 0.9 A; 29.2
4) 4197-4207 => 0.1 A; 30.2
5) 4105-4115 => 0.3 A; 29.9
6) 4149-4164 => 0.6 A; 29.5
